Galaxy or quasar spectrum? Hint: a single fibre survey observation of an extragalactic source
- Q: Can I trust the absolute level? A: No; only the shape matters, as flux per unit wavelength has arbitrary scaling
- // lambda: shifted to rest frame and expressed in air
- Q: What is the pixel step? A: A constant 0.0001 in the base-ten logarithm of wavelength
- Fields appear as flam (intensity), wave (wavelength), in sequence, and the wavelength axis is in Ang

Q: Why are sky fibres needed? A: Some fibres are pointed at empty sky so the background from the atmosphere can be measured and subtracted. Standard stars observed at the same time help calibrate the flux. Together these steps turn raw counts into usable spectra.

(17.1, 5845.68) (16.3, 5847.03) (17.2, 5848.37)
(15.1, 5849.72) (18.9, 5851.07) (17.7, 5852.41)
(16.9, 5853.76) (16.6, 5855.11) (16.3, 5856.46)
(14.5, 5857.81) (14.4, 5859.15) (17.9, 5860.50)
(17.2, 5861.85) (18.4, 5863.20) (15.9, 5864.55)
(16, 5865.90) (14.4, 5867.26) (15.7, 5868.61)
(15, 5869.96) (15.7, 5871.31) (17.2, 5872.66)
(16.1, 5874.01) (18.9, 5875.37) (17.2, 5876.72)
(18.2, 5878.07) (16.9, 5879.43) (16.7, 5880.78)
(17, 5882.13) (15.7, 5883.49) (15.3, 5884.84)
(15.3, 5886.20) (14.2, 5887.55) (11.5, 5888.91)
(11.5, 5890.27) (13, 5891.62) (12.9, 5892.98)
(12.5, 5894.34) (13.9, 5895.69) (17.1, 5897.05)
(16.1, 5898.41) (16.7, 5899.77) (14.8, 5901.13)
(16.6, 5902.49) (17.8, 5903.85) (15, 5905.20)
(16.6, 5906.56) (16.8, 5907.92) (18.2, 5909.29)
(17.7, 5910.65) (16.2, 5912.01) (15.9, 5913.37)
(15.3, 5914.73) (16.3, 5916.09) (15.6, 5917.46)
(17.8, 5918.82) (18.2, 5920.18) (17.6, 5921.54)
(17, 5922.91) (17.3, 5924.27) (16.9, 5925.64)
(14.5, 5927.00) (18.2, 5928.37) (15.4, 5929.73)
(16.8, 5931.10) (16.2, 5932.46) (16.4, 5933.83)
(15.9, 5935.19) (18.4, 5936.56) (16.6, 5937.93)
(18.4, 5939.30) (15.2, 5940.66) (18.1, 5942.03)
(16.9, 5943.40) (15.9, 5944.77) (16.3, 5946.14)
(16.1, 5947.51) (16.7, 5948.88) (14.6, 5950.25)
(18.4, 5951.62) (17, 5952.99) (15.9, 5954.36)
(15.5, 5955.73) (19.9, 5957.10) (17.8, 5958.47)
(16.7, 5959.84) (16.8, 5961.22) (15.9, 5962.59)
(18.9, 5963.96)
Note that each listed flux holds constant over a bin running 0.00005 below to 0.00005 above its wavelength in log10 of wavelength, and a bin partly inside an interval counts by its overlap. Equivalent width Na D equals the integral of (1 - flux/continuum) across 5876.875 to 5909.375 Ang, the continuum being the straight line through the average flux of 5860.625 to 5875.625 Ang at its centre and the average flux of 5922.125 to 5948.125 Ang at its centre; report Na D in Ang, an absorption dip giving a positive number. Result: 2.1 Ang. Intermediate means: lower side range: 16.4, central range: 15.4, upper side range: 16.7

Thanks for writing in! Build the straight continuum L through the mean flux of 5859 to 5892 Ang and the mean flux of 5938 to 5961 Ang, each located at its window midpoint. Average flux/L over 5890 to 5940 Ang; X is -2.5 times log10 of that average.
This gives 0.01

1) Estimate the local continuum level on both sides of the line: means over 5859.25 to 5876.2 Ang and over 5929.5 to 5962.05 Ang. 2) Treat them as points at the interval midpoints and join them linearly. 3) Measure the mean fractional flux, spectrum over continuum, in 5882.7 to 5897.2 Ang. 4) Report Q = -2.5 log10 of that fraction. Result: 0.20 mag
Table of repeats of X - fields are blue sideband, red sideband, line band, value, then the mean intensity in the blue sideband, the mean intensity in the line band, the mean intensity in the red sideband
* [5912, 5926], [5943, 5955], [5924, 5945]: -0.01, 16.8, 16.7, 16.4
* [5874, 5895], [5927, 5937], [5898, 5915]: -0.04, 15.1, 16.5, 16.6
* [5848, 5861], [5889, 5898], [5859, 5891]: -0.07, 16.5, 15.9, 13.4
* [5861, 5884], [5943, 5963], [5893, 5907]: 0.07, 16.6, 15.6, 16.7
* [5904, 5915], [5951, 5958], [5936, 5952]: 0.03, 16.6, 16.8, 17.4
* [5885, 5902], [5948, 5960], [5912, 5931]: -0.08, 14.2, 16.6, 17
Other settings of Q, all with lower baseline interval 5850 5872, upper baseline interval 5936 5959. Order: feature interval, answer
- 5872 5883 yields -0.05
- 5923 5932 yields 0.01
